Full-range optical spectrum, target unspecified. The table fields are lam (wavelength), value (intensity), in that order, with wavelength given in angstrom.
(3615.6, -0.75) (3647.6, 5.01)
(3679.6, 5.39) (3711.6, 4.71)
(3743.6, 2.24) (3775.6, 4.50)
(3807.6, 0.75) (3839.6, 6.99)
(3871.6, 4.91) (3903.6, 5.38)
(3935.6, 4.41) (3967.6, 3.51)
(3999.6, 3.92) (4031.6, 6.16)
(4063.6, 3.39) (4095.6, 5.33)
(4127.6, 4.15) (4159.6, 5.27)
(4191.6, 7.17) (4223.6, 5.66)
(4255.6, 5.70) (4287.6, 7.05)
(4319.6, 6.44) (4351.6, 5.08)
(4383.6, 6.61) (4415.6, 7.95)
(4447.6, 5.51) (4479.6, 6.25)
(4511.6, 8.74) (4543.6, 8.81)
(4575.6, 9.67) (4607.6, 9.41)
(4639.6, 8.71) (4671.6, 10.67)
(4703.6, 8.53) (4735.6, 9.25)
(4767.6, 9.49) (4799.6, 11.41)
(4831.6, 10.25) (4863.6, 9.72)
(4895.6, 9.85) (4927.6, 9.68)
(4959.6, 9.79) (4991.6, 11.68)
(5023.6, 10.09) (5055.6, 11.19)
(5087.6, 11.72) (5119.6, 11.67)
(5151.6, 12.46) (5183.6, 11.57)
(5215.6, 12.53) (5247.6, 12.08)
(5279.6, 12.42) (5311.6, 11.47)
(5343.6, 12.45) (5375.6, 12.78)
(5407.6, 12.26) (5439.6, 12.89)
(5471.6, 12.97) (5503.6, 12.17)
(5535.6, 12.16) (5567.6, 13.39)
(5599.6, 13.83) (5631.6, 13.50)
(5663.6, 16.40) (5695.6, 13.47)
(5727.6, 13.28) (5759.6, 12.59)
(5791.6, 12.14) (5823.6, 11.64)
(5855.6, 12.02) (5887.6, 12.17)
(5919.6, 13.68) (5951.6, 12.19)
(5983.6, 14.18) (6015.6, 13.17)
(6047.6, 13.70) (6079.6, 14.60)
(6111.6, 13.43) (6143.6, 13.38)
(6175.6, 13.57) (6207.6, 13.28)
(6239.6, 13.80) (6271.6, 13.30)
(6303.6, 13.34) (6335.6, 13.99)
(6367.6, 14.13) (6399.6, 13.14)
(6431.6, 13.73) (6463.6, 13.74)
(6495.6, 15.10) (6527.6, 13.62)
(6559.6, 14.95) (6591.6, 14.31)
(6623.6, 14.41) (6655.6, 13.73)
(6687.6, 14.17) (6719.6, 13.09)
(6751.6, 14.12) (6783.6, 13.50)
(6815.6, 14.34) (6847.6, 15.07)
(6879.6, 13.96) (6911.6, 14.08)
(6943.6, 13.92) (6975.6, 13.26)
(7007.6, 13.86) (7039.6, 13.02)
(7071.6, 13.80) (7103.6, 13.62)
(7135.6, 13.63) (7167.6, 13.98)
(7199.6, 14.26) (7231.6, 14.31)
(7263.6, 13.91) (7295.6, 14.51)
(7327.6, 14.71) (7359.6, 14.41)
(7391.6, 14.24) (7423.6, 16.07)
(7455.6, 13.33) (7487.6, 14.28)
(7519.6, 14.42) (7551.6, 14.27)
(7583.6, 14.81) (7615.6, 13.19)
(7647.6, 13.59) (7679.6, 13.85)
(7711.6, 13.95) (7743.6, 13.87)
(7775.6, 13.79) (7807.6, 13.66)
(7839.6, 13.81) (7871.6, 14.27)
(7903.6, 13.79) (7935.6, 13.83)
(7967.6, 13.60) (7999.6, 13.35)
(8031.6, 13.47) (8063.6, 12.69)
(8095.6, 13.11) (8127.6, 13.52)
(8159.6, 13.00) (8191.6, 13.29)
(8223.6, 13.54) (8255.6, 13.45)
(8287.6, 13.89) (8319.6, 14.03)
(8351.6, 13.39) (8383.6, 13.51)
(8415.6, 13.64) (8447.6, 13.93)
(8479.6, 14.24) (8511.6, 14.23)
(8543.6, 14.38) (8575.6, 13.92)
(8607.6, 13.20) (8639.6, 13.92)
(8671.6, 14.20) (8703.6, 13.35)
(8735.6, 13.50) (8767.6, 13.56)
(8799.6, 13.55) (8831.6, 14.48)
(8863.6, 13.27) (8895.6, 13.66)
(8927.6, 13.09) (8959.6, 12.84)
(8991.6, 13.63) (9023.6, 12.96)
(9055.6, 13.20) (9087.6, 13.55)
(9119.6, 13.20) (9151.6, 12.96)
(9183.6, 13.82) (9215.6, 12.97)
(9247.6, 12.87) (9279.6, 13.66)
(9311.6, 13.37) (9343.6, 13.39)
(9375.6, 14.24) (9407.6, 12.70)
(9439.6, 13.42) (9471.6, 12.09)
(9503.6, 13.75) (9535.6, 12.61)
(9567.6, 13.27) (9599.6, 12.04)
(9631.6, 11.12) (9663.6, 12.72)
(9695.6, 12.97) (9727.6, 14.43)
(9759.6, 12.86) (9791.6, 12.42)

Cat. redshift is 0.13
